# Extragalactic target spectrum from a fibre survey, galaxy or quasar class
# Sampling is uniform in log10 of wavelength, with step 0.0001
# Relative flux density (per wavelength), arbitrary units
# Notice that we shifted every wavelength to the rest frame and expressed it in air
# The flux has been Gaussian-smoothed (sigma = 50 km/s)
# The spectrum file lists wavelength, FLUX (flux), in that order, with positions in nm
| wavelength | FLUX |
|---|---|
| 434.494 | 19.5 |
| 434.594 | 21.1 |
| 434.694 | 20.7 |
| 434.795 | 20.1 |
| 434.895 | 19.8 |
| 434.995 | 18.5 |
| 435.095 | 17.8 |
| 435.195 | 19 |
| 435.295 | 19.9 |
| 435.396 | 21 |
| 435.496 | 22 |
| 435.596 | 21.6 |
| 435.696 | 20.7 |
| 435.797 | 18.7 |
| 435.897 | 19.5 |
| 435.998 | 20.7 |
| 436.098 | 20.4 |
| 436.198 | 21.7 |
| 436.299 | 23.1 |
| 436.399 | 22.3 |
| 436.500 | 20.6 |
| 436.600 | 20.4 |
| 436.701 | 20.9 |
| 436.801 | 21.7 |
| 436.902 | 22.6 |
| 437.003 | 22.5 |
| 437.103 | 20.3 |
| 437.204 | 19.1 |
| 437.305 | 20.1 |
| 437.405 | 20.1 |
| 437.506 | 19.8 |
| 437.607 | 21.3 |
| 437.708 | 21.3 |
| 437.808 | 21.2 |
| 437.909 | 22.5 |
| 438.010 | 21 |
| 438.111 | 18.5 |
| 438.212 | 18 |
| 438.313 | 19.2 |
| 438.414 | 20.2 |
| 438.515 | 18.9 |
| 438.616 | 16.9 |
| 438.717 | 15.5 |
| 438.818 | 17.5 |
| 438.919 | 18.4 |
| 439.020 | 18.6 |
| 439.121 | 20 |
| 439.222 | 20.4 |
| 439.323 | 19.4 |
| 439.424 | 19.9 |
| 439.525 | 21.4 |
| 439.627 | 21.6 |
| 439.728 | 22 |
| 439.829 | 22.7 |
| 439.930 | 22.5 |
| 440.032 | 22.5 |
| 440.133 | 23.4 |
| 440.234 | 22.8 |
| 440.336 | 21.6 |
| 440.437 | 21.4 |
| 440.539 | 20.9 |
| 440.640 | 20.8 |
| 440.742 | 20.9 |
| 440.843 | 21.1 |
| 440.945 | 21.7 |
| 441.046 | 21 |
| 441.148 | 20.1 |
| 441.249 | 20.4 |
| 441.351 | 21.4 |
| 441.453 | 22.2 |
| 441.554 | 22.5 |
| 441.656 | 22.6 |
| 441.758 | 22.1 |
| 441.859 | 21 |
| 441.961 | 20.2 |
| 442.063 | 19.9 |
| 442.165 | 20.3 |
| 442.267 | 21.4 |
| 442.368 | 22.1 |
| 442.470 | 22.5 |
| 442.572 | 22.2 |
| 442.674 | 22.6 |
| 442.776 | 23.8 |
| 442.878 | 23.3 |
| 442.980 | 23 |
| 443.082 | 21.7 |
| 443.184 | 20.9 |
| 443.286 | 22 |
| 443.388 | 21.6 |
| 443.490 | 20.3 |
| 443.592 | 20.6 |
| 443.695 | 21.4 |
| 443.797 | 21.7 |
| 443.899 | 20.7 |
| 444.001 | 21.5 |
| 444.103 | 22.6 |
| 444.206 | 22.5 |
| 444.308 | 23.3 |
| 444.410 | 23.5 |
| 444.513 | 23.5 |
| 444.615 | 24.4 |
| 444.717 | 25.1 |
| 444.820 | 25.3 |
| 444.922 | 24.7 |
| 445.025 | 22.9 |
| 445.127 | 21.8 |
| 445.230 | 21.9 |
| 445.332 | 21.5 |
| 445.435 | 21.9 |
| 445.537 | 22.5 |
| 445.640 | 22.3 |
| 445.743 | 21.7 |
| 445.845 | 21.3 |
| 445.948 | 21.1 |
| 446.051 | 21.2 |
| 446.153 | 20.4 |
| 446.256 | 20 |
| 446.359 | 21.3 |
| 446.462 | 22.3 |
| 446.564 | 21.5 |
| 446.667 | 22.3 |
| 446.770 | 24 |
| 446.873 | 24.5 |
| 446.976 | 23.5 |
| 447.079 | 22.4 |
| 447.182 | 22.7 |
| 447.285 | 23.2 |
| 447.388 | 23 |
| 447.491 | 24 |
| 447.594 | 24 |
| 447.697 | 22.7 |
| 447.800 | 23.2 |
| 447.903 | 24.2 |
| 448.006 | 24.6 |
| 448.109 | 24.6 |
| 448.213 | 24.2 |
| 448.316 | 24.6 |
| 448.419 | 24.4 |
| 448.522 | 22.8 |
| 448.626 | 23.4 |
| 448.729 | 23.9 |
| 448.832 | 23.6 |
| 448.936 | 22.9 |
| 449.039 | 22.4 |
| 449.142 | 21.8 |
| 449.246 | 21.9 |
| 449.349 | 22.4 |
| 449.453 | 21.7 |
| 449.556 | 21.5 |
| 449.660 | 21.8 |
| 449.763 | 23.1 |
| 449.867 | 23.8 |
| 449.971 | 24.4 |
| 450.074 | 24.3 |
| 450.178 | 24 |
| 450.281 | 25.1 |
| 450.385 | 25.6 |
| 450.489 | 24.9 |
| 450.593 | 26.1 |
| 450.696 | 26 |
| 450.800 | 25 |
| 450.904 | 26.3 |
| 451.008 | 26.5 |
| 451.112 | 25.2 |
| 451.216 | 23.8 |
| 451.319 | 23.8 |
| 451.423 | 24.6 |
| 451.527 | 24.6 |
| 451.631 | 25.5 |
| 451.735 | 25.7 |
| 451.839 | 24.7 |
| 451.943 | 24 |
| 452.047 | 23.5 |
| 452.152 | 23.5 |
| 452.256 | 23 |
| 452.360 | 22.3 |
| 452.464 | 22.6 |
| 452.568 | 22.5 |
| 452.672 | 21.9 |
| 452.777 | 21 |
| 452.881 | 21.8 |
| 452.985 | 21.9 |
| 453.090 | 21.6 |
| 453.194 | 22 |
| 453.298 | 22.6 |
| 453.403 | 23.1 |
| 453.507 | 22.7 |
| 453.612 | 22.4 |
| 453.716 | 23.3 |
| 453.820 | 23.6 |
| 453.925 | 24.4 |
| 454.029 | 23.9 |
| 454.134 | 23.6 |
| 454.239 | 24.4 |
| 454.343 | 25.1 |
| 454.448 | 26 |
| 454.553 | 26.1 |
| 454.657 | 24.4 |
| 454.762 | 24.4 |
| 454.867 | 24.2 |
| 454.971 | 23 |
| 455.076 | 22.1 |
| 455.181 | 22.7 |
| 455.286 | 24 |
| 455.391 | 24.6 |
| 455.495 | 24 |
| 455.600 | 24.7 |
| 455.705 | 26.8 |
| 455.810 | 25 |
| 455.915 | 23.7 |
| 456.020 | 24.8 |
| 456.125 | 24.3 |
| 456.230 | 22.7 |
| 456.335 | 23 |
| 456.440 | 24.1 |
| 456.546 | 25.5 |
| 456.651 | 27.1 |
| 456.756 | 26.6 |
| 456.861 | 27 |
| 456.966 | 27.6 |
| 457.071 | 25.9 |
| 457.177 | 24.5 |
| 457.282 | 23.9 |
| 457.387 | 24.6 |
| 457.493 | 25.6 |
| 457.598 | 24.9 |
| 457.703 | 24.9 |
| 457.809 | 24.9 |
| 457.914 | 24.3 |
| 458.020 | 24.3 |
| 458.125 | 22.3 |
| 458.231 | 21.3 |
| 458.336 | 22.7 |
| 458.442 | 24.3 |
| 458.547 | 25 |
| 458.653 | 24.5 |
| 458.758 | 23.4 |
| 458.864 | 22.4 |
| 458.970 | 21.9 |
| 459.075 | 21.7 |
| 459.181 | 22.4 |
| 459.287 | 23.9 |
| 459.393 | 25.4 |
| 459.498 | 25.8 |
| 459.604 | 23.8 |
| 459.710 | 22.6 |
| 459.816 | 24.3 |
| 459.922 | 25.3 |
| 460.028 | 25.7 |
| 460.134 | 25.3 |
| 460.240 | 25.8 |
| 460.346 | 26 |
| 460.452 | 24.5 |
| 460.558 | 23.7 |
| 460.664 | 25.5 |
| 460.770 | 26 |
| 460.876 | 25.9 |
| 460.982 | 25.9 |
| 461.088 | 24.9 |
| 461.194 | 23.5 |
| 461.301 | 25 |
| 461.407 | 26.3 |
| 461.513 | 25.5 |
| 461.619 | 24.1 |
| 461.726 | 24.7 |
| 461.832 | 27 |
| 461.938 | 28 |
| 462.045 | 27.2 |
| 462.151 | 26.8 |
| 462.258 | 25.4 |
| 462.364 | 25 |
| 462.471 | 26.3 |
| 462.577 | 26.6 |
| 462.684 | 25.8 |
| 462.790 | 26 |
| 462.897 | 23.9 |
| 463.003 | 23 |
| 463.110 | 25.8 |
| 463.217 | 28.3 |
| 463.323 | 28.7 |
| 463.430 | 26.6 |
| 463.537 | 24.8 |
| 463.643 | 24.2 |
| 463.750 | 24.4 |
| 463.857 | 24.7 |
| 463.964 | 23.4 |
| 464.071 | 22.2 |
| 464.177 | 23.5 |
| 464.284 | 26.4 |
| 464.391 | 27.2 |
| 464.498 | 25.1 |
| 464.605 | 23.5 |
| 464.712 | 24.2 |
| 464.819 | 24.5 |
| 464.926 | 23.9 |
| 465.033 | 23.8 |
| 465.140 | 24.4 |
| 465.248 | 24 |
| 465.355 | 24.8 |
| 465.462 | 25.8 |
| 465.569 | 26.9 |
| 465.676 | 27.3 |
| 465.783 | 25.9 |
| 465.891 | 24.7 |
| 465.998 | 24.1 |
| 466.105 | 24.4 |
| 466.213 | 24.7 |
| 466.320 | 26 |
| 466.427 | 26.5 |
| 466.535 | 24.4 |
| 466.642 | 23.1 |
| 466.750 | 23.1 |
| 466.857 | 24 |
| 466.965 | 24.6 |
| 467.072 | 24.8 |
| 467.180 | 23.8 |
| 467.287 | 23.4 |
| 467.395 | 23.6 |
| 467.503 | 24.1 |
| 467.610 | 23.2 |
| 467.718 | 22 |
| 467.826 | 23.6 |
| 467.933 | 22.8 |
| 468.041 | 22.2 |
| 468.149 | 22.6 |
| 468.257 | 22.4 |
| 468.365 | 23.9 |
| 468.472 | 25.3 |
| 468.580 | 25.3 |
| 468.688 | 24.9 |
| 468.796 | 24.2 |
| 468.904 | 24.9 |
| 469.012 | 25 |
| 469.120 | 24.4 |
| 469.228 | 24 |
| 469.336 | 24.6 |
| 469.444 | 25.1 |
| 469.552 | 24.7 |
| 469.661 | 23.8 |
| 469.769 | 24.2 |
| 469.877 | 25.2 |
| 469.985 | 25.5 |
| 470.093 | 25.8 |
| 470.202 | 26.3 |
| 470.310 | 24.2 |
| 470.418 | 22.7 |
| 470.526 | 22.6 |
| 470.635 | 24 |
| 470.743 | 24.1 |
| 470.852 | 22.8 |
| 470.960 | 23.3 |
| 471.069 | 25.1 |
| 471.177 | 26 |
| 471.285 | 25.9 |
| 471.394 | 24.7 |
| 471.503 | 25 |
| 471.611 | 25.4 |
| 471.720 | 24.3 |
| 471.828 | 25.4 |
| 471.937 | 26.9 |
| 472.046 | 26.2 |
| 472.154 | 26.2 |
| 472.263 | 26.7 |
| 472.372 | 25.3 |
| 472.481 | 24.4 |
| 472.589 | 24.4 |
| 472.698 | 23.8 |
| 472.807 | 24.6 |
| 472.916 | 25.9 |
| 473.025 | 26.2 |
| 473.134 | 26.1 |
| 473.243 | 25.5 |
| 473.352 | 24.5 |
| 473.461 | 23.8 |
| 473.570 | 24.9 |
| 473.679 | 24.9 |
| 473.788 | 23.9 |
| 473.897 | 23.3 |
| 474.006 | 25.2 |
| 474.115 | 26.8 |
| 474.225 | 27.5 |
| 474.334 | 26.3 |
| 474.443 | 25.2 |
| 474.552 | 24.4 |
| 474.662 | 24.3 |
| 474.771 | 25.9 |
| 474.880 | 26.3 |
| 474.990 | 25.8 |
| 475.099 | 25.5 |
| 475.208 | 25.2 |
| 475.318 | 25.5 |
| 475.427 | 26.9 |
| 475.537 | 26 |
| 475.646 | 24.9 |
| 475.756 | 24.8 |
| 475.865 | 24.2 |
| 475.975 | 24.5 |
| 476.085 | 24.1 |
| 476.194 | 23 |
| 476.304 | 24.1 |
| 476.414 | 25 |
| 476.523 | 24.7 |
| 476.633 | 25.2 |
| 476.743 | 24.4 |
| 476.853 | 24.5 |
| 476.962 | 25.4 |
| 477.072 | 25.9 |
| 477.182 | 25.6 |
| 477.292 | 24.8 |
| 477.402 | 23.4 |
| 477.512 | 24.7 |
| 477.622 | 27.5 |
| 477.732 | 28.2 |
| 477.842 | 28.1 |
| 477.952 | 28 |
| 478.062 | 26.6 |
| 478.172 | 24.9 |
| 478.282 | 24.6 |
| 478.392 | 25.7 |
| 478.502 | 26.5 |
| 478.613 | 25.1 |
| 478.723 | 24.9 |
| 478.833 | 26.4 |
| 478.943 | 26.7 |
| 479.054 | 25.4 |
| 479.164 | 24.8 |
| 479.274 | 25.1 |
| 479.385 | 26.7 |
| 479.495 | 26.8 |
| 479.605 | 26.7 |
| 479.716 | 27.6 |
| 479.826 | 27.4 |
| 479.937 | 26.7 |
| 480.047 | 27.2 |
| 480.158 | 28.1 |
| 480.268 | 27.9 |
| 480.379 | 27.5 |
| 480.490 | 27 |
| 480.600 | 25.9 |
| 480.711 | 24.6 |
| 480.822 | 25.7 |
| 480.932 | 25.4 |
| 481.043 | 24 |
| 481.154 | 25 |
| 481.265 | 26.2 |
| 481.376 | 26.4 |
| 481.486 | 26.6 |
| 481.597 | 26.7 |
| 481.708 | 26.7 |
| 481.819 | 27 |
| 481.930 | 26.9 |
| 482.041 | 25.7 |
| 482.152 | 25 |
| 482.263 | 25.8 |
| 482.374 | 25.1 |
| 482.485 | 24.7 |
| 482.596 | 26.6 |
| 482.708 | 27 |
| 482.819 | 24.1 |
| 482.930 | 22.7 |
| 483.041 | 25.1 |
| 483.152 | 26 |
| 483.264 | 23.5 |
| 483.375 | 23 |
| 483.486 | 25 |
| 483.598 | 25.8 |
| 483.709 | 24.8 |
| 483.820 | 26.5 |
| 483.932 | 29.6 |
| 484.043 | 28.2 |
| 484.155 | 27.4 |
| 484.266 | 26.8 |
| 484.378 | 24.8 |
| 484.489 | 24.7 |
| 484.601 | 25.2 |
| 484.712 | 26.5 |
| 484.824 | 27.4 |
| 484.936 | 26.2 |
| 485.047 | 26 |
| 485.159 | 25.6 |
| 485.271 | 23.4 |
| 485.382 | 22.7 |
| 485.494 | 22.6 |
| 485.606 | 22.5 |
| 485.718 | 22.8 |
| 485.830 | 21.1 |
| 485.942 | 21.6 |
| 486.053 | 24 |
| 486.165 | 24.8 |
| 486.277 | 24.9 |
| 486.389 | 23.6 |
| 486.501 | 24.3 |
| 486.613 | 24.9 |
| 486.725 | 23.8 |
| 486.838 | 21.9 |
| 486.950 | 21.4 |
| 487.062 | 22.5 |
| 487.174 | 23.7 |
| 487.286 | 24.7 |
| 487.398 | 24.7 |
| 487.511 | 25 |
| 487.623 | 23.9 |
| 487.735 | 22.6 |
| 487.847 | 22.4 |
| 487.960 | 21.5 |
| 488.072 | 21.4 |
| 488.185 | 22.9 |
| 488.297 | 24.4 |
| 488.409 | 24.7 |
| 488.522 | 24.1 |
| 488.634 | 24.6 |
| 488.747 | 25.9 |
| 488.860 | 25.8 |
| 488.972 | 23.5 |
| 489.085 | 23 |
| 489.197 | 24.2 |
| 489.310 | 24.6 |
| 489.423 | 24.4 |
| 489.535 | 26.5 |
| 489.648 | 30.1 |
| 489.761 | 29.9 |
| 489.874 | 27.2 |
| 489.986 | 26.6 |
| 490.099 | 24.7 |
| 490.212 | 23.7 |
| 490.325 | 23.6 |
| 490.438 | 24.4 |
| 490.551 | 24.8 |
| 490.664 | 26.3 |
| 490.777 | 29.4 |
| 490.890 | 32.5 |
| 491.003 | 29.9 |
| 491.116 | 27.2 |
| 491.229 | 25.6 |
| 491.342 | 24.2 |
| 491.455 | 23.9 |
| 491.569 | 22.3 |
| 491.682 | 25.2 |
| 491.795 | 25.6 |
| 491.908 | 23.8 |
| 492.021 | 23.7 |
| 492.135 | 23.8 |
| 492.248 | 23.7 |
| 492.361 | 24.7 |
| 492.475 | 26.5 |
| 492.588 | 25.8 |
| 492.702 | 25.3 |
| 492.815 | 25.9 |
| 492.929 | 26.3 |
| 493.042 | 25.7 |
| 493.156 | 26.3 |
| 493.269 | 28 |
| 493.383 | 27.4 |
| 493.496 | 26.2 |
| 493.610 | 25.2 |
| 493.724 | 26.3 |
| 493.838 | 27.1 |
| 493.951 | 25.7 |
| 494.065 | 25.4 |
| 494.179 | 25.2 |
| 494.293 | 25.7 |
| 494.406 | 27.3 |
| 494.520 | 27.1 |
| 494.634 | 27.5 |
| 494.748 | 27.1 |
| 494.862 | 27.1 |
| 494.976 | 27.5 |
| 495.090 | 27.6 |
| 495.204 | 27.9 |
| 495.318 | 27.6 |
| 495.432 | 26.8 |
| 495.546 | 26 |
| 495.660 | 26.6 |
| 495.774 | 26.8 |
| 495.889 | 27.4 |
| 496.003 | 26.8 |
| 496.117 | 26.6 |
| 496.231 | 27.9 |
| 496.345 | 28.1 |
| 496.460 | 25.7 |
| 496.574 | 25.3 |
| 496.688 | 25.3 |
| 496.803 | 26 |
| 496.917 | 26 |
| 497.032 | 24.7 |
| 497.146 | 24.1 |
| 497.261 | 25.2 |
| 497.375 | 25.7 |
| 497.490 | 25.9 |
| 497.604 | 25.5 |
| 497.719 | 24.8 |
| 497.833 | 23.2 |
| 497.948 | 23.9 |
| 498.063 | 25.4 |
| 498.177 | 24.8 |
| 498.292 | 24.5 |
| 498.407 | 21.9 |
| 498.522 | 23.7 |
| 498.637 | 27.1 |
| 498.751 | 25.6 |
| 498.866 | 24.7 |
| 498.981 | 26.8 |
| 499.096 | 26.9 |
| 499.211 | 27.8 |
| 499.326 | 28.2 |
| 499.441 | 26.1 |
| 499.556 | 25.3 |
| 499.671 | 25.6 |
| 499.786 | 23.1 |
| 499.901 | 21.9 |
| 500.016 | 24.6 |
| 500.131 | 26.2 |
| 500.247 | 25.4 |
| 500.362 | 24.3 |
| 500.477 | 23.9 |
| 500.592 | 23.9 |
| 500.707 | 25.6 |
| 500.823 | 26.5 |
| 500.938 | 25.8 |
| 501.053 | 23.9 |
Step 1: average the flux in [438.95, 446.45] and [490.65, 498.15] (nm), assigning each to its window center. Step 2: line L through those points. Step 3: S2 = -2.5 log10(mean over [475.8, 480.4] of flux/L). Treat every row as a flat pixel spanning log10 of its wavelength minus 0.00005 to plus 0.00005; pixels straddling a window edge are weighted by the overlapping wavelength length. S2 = -0.047 mag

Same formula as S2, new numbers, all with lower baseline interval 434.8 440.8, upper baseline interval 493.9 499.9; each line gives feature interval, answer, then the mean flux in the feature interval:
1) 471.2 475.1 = -0.07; 25.3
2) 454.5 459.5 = -0.10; 24.3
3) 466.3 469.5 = -0.04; 24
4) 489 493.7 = -0.02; 25.8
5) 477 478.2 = -0.09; 26.2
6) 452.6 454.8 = -0.07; 23.3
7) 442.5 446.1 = -0.06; 22.3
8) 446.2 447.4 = -0.06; 22.5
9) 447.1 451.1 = -0.11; 23.8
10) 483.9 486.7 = 0.00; 24.8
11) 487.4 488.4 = 0.09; 23.2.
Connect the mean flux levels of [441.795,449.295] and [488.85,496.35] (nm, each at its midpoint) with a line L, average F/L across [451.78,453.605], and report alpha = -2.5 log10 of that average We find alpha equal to 0.02 mag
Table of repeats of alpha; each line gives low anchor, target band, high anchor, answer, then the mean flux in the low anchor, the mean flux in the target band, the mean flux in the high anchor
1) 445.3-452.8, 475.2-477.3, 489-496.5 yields 0.01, 23.3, 24.9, 26.2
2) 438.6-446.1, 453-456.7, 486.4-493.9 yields -0.07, 21.6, 24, 25.1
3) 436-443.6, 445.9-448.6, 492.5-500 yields -0.06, 21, 23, 26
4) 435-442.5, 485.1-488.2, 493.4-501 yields 0.07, 20.7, 23.3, 25.8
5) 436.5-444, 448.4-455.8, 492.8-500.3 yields -0.08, 21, 23.7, 26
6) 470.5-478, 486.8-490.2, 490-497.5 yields 0.06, 25.2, 24.4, 26.1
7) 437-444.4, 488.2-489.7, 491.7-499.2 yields 0.01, 21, 25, 25.9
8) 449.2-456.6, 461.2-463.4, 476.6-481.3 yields -0.06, 23.8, 25.9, 26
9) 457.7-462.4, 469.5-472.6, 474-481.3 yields 0.02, 24.6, 24.9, 25.7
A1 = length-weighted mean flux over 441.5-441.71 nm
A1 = 22.5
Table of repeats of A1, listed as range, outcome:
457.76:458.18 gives 23.9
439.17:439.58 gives 20.3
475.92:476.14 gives 24.3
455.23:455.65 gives 24.3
